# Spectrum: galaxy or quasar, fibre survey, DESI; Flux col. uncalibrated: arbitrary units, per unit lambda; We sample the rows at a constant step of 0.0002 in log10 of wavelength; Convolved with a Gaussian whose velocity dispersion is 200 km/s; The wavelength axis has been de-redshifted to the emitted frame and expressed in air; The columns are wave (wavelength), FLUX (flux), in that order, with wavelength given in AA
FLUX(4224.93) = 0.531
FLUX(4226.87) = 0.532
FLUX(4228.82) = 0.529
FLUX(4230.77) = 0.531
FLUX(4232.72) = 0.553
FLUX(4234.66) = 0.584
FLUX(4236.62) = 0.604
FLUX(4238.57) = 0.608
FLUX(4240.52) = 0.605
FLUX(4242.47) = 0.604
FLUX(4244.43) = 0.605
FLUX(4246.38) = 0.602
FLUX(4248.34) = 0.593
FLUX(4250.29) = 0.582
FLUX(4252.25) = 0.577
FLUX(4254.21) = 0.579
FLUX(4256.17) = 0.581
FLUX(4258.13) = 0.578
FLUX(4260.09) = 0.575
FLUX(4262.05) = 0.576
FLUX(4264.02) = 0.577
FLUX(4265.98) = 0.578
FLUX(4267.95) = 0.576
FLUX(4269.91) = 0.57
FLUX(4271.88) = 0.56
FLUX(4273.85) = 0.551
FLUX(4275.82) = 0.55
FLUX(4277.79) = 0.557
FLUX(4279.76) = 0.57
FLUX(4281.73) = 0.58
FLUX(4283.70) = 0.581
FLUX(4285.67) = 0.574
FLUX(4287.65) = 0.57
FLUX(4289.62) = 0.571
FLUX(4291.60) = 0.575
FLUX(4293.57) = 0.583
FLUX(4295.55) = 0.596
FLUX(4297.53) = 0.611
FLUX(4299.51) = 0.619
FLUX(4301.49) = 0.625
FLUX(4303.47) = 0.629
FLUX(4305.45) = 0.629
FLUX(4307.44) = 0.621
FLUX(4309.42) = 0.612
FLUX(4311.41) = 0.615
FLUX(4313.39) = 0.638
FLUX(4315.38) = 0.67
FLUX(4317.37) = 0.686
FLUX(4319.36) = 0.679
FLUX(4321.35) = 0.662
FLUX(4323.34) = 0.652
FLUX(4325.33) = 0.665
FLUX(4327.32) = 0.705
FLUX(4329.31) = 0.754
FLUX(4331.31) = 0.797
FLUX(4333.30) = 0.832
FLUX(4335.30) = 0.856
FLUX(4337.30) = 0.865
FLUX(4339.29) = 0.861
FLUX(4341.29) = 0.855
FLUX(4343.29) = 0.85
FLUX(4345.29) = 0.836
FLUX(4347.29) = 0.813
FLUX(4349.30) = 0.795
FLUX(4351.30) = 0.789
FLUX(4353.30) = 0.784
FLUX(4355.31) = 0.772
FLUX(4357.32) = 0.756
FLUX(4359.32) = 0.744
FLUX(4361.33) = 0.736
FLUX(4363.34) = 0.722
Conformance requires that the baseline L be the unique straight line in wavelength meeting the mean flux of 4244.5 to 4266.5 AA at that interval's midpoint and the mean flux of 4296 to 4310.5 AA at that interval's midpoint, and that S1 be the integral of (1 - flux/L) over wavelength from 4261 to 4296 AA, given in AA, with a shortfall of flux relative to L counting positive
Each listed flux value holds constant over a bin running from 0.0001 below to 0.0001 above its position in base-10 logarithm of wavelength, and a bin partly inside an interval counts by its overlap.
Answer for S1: 1.7 AA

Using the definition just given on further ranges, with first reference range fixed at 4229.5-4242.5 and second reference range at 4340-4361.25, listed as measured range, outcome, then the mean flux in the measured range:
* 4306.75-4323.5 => 1.9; 0.649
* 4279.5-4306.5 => 3.7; 0.595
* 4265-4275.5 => 1.3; 0.566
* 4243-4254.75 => 0.3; 0.591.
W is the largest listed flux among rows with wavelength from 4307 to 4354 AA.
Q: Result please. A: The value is 0.865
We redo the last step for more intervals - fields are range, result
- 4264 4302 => 0.625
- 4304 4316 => 0.67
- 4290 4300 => 0.619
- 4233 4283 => 0.608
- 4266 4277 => 0.576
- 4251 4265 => 0.581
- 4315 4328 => 0.705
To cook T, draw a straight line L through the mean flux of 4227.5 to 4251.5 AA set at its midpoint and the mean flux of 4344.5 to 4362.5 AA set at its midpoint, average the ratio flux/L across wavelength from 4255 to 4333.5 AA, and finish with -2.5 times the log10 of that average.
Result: 0.103 mag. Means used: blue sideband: 0.583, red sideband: 0.779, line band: 0.616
